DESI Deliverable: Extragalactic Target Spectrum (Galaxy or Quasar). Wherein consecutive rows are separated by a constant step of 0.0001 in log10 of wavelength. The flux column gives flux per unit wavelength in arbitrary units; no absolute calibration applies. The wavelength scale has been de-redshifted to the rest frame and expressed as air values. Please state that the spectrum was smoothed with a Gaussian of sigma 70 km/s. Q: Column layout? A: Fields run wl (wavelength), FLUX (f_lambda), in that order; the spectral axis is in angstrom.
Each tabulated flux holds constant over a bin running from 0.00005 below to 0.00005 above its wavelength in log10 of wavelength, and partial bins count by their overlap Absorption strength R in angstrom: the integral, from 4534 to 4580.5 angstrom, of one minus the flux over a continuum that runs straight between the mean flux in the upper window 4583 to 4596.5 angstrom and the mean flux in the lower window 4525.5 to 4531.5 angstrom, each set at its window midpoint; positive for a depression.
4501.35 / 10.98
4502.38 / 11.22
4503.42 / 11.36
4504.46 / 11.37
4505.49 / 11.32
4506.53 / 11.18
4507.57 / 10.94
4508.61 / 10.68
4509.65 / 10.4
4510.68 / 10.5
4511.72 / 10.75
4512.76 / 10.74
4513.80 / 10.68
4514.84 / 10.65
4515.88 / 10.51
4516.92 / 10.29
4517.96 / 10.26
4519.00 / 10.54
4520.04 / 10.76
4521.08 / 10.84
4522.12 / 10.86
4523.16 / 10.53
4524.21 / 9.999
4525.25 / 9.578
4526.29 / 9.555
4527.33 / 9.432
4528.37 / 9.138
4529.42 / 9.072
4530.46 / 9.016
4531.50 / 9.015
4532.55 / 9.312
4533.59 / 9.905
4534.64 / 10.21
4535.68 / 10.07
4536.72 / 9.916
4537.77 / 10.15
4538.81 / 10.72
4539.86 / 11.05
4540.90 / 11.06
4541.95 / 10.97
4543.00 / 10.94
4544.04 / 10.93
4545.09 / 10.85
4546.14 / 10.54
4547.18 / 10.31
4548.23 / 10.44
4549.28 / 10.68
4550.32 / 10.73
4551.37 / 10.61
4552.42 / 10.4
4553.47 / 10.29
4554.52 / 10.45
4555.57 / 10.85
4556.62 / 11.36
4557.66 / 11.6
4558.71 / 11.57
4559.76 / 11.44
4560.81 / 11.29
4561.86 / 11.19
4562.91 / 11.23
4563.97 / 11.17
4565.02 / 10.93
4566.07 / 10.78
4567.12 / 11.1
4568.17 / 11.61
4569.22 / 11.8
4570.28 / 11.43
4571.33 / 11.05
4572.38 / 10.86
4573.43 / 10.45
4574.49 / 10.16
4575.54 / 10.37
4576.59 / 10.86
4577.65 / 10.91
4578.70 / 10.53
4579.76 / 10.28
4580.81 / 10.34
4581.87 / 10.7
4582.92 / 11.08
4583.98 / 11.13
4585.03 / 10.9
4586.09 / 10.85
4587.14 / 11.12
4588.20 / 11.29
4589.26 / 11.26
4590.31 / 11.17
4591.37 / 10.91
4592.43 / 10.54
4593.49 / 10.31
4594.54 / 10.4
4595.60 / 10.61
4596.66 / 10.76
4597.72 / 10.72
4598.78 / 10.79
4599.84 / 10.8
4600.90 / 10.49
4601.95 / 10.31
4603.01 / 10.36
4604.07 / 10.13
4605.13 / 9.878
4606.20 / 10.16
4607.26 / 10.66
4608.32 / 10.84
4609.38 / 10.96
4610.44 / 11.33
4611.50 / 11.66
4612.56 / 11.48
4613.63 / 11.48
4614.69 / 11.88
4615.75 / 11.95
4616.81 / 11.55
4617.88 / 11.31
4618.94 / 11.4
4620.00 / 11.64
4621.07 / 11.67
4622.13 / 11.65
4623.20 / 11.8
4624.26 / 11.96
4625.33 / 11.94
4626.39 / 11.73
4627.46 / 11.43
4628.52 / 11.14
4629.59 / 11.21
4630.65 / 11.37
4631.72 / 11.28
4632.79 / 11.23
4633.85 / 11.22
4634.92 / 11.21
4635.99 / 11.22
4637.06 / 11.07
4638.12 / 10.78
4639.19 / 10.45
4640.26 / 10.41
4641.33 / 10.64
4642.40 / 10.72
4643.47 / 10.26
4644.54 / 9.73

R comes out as -3.8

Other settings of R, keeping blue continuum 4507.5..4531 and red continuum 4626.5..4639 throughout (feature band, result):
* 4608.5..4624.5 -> -0.72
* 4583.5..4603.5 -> 0.16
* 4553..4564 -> -0.59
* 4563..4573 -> -0.51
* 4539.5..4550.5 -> -0.33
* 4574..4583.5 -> 0.14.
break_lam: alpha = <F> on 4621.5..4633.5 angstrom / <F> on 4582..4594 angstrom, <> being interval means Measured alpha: 1.1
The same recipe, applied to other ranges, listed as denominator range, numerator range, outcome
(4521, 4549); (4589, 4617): 1.07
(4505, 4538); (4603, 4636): 1.11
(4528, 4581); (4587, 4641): 1.04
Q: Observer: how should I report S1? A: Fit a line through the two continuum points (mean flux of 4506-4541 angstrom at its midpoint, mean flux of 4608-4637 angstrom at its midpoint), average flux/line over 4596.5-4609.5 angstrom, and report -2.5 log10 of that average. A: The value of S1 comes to 0.07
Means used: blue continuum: 10.2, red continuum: 11.5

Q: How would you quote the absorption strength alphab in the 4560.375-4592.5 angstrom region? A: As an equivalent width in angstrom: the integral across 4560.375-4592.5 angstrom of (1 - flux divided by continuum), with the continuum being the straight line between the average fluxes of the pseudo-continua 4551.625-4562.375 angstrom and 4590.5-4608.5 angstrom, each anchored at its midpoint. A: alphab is -0.5 angstrom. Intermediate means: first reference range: 11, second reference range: 10.5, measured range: 10.9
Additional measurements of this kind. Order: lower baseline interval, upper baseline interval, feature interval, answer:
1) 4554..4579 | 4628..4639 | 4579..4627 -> 0.34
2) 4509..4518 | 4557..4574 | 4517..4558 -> 2.02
